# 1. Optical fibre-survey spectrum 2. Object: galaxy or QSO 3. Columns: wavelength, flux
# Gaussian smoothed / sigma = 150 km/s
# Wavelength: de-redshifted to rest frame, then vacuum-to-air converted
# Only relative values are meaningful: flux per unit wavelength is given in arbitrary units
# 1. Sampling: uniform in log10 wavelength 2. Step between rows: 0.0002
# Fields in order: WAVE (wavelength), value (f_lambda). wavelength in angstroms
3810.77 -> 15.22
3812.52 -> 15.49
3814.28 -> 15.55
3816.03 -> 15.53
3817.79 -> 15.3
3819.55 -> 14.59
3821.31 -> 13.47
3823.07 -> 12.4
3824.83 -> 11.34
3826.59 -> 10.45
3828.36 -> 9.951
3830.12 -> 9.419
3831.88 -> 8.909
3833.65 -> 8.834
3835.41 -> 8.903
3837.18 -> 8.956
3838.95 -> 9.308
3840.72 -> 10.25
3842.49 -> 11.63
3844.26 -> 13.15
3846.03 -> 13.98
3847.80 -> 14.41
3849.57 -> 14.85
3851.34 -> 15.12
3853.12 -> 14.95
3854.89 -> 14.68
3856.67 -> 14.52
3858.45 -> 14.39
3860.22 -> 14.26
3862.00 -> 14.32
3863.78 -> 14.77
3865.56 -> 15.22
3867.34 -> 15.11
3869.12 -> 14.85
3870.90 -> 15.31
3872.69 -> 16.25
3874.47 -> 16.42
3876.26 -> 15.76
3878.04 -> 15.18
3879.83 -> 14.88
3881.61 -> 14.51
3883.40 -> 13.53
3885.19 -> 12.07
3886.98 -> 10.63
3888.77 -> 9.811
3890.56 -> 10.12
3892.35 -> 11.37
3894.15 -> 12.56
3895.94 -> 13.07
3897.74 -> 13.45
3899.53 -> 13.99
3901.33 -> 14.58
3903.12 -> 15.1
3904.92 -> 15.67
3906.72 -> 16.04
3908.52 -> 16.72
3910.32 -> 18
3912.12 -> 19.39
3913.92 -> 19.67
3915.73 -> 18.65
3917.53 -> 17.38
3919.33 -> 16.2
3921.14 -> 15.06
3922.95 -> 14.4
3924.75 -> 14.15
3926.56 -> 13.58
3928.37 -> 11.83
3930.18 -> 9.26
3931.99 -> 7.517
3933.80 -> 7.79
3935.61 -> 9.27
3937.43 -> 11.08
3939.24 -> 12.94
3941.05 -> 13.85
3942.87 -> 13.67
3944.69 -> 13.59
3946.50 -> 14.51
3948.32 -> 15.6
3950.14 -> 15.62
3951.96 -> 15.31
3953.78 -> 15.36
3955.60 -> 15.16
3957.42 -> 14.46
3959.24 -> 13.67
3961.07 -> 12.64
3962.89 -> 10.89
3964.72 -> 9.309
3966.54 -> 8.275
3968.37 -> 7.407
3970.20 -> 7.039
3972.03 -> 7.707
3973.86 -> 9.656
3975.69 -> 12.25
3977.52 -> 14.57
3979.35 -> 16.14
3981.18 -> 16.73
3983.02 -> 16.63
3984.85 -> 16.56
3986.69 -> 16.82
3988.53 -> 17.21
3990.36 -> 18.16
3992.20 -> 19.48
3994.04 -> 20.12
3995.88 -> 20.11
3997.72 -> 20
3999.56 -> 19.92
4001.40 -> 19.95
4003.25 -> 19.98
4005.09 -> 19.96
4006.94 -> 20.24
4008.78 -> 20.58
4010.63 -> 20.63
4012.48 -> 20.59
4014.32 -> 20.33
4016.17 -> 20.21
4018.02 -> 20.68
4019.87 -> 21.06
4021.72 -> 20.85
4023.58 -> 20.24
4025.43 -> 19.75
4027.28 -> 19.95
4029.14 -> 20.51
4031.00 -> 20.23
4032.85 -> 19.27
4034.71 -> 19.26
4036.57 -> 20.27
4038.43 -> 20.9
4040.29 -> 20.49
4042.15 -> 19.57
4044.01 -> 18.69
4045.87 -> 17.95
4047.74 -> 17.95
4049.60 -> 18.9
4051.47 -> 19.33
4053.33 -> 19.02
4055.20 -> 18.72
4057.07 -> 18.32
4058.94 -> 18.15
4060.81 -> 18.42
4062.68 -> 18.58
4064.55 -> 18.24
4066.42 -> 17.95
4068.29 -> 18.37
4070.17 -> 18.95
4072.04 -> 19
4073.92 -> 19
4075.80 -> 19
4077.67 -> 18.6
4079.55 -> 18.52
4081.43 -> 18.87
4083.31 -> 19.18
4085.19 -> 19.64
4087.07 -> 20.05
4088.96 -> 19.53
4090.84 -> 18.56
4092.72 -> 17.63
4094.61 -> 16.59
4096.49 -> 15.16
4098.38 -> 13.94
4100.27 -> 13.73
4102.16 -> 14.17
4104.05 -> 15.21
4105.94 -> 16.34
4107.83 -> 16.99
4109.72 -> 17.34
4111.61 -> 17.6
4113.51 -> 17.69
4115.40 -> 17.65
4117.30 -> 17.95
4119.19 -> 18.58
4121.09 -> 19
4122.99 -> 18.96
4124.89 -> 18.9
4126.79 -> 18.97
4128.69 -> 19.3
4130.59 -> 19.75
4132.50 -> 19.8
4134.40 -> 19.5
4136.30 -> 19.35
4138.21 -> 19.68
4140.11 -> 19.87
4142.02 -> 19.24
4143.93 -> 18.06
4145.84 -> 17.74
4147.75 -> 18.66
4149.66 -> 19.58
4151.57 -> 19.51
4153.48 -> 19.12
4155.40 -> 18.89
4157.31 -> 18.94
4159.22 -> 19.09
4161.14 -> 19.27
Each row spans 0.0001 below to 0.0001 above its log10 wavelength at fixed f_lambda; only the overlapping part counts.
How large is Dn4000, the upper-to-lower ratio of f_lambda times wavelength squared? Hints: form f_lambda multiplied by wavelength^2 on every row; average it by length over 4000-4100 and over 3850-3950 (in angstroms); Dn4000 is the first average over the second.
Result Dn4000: 1.46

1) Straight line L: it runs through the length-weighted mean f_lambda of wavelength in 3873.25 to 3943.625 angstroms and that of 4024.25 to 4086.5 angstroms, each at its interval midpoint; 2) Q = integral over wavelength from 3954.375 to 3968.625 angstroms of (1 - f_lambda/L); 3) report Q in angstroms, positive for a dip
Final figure 3.6 angstroms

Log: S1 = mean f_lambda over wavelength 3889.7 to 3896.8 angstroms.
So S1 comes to 11.8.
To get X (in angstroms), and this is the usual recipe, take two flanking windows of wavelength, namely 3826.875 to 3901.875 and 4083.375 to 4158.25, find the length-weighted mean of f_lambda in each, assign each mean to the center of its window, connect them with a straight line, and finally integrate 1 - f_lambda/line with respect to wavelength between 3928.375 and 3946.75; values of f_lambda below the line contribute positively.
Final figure 4.1 angstroms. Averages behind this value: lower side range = 13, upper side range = 18.1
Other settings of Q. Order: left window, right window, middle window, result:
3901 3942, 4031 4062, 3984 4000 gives -1.6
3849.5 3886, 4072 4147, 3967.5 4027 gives -3.5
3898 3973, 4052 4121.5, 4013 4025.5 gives -3.6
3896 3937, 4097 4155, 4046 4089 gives -4.4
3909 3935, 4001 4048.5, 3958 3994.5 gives 8.4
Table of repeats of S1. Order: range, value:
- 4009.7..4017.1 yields 20.4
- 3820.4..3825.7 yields 12.4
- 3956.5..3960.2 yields 14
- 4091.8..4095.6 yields 17.1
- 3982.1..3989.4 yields 16.8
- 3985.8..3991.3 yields 17.4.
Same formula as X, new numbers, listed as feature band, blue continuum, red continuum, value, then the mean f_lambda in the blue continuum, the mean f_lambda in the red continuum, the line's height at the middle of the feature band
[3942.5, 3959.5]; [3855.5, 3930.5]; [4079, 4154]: 0.8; 14.6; 18.1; 15.5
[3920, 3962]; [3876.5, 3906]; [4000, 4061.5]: 6.7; 13.2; 19.7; 15.6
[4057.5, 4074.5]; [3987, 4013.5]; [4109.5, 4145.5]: 0.7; 19.7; 18.8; 19.3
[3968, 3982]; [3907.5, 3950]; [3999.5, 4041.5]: 4.6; 14.1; 20.3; 17.2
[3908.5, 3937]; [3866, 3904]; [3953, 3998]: -0.5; 13.8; 14.2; 13.9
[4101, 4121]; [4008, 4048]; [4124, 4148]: 2.4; 20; 19.2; 19.4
